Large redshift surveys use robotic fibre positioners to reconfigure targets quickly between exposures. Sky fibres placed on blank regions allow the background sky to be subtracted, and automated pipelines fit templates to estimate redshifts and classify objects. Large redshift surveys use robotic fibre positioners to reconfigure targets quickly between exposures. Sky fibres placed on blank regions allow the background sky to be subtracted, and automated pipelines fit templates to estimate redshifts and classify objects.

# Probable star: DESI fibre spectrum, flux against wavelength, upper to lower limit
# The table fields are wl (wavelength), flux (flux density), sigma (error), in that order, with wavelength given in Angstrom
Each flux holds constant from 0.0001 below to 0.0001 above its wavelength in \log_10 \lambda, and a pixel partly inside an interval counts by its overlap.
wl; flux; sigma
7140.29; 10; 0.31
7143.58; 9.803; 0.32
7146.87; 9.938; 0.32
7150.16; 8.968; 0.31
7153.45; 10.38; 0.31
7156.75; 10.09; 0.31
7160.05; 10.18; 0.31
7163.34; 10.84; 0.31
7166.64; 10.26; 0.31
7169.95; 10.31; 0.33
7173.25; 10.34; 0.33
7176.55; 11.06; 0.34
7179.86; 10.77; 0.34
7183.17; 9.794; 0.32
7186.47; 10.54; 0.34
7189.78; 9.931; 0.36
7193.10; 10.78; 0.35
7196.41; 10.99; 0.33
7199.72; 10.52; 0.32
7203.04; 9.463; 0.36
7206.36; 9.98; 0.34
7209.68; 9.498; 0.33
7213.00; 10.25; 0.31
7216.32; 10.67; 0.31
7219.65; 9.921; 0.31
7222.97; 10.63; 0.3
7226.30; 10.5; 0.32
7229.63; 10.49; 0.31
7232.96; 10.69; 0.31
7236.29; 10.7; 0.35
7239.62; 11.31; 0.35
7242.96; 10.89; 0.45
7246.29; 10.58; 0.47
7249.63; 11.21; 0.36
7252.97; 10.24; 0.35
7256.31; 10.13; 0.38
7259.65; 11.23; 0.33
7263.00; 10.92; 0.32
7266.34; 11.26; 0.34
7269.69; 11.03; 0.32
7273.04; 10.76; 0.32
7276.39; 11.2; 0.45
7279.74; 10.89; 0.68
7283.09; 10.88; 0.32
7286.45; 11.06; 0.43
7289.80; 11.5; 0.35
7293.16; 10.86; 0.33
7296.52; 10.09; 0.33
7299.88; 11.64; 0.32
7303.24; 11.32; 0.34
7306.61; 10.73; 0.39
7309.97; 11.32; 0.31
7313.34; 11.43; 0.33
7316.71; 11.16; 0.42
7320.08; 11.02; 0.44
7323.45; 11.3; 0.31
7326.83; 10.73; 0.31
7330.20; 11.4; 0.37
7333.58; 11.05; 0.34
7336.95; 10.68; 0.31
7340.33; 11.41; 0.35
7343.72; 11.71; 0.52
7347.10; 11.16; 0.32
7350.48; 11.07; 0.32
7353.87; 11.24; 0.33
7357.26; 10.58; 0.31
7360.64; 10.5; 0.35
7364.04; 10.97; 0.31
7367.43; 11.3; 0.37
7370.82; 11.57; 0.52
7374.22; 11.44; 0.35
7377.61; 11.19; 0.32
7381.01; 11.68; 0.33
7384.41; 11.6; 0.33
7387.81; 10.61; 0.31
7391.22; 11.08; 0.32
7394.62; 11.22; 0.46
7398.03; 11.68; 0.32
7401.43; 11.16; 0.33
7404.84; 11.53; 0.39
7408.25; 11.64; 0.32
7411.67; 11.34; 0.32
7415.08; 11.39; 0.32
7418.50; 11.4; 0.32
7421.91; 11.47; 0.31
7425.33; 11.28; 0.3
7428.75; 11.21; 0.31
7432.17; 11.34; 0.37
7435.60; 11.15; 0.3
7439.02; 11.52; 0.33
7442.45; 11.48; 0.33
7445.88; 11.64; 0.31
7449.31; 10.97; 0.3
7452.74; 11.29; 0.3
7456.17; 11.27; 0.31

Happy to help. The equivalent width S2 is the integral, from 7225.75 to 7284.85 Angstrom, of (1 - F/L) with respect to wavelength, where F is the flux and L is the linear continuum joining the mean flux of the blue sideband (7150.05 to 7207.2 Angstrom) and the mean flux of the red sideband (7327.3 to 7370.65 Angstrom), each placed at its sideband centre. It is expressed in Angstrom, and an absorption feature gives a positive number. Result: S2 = -0.9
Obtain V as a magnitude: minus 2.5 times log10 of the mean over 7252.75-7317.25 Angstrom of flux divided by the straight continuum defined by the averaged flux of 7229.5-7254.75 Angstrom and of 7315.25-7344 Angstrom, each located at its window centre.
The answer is -0.004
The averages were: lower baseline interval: 10.8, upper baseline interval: 11.1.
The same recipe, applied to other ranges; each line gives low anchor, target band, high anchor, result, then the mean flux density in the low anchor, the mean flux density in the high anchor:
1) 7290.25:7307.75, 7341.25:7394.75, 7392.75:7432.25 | 0.00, 11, 11.4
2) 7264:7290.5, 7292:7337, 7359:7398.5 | 0.00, 11.1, 11.2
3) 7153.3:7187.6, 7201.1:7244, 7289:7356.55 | 0.03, 10.4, 11.1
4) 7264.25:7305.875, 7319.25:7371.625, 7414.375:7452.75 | 0.01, 11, 11.3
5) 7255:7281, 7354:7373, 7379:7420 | 0.02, 10.9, 11.4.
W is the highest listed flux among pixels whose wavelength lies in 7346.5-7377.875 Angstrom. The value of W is 11.57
